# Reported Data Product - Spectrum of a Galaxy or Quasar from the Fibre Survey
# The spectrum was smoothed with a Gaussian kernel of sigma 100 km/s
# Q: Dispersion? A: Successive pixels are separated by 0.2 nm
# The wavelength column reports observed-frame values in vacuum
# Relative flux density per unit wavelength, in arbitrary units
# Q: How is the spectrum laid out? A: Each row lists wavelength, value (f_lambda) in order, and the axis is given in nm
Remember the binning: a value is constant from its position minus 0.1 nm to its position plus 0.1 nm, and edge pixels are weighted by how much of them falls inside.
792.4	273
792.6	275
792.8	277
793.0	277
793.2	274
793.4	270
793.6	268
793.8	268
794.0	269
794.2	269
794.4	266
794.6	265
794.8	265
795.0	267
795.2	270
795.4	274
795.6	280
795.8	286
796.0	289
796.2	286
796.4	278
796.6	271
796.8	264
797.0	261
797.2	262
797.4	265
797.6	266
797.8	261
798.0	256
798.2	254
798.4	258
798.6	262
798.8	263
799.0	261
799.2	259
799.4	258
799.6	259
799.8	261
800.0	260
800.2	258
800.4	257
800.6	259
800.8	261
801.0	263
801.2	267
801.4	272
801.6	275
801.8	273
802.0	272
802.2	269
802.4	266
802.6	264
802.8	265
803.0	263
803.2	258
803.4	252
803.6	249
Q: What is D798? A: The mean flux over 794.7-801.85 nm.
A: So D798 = 266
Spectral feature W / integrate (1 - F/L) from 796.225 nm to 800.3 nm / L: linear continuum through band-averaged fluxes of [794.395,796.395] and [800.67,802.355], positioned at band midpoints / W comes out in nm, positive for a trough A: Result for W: 0.15 nm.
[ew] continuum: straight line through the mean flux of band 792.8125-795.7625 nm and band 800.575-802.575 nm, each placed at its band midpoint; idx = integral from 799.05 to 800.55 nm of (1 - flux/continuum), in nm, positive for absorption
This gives 0.05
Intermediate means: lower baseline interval 271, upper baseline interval 268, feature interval 259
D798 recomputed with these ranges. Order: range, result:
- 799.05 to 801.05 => 259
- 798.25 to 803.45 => 263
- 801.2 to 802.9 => 269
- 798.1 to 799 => 259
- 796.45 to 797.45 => 265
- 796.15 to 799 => 264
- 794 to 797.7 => 271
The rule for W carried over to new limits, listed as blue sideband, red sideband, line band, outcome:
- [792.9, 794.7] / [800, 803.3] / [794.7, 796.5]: -0.06 nm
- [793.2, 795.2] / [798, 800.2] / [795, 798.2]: -0.08 nm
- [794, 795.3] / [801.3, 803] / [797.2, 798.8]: 0.04 nm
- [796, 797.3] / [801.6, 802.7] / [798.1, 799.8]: 0.07 nm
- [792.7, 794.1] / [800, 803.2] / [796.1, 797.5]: 0.00 nm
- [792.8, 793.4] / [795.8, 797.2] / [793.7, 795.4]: 0.04 nm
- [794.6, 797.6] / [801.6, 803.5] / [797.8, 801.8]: 0.10 nm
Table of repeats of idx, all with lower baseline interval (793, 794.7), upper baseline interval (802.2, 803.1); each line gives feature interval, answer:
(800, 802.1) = 0.00 nm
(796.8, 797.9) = 0.02 nm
